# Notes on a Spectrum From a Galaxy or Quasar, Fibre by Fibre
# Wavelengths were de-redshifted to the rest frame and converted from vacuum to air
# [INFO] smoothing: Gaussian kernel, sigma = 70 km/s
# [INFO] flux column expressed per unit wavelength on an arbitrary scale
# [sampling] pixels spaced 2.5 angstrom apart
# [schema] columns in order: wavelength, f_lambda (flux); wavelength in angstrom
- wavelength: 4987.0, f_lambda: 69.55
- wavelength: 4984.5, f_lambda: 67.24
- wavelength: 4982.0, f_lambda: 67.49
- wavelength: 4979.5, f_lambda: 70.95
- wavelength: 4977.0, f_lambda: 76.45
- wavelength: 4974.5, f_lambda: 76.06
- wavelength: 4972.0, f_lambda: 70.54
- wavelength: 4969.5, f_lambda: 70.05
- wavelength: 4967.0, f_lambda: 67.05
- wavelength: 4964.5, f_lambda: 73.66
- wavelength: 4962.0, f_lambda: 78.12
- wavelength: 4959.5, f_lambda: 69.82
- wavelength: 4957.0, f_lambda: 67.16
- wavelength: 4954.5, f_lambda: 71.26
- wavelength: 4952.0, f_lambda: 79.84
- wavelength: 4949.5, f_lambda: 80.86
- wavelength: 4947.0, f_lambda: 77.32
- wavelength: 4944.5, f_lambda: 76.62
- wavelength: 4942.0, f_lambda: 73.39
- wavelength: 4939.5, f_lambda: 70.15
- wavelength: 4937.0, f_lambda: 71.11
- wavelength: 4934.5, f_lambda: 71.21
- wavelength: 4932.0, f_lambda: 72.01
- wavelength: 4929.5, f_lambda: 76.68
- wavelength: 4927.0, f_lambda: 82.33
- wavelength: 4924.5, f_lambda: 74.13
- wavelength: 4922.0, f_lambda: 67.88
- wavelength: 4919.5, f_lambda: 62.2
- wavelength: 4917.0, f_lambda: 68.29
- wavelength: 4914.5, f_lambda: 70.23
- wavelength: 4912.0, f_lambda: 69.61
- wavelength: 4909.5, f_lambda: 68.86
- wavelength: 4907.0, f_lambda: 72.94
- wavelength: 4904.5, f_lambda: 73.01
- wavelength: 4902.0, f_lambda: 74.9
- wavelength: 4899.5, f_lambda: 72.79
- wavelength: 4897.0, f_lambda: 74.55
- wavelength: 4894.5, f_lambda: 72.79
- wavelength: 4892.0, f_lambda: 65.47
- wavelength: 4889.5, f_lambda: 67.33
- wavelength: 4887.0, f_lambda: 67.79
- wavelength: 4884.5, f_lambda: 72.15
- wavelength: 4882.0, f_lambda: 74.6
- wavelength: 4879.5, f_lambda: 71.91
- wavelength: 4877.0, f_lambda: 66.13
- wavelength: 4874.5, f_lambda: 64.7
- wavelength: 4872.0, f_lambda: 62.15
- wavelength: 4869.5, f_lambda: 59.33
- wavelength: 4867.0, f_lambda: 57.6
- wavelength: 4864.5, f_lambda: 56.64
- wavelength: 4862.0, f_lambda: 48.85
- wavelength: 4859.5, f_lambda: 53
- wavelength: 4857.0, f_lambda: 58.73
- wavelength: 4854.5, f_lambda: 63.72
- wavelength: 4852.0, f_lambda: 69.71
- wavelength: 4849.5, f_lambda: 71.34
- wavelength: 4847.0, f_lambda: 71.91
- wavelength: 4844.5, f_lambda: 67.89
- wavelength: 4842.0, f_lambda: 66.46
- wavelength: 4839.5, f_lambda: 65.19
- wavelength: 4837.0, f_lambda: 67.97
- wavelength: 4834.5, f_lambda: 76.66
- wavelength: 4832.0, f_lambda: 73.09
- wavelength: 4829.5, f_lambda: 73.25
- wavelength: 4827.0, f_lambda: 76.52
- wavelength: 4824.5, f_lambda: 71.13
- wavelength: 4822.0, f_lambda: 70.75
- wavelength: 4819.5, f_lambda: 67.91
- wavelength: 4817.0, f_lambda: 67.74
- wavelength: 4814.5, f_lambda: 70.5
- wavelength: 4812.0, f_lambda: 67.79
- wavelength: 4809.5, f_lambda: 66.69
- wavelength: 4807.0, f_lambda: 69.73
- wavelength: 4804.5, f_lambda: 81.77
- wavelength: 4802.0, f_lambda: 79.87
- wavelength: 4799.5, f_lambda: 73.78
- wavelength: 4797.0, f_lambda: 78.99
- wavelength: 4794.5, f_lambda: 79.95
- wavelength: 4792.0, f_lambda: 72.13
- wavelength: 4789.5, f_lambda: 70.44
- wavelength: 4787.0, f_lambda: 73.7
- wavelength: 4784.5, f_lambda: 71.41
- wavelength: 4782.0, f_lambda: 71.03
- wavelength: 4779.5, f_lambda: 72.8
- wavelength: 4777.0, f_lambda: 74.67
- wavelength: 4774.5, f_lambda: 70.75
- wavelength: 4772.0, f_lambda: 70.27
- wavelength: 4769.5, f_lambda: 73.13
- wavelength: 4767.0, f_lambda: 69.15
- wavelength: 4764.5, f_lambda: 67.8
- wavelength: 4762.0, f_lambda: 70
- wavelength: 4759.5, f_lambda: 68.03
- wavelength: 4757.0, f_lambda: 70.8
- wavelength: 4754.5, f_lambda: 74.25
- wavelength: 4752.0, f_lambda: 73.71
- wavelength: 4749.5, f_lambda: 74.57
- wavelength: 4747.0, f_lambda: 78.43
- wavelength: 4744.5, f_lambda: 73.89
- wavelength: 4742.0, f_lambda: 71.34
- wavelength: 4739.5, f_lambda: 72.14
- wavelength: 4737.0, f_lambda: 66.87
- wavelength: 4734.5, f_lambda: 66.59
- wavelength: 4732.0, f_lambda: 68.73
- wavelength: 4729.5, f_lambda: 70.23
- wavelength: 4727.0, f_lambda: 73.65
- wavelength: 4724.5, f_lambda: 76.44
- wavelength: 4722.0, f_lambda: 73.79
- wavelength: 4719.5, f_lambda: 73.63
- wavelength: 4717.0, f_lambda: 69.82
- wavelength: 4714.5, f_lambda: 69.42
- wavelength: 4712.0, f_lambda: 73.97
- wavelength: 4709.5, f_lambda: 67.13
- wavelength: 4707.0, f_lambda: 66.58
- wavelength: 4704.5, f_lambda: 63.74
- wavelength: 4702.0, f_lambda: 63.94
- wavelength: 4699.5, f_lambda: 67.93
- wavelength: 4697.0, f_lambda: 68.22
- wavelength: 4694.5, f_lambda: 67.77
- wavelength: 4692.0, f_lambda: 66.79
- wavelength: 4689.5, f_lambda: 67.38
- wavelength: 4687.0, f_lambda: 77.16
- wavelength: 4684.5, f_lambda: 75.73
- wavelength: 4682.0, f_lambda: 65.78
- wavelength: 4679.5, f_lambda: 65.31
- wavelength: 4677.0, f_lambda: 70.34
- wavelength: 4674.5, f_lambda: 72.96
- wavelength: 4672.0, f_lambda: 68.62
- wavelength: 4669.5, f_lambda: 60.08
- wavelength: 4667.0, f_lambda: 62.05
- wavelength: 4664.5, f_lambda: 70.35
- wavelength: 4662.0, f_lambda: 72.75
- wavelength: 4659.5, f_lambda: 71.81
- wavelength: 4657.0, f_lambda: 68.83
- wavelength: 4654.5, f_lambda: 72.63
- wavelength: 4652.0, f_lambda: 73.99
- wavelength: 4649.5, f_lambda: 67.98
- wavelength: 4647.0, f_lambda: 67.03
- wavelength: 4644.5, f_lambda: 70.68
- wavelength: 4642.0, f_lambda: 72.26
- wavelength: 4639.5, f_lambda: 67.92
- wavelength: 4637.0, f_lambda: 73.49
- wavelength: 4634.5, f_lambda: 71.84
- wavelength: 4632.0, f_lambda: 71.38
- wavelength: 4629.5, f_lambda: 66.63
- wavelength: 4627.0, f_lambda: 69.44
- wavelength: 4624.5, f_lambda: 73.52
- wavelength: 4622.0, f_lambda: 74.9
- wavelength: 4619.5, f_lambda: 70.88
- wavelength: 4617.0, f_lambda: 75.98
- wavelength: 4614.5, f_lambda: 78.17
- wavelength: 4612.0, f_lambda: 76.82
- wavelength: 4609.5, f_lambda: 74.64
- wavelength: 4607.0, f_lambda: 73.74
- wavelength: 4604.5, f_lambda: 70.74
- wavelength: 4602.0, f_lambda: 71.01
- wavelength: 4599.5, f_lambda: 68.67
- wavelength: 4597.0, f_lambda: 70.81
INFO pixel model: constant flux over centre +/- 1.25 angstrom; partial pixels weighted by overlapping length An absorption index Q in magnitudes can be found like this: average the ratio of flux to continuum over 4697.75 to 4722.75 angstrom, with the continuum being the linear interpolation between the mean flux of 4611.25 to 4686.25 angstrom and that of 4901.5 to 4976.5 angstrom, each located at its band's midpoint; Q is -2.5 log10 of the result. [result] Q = 0.03 mag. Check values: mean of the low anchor 70.7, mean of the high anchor 72.6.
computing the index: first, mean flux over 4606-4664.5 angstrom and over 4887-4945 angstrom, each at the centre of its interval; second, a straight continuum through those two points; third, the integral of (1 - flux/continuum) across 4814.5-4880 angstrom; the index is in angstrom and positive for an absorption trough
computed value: 5.0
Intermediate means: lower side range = 72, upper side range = 71.5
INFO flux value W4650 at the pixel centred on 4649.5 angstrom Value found 67.98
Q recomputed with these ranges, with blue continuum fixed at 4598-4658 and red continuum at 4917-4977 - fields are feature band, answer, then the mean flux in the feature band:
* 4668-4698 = 0.05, 68.8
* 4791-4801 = -0.06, 76.4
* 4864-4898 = 0.09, 66.8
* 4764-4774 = 0.03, 70.3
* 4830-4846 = 0.04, 69.8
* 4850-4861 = 0.18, 61.7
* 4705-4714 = 0.05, 68.8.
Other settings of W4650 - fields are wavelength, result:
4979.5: 70.95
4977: 76.45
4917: 68.29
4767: 69.15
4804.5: 81.77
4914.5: 70.23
